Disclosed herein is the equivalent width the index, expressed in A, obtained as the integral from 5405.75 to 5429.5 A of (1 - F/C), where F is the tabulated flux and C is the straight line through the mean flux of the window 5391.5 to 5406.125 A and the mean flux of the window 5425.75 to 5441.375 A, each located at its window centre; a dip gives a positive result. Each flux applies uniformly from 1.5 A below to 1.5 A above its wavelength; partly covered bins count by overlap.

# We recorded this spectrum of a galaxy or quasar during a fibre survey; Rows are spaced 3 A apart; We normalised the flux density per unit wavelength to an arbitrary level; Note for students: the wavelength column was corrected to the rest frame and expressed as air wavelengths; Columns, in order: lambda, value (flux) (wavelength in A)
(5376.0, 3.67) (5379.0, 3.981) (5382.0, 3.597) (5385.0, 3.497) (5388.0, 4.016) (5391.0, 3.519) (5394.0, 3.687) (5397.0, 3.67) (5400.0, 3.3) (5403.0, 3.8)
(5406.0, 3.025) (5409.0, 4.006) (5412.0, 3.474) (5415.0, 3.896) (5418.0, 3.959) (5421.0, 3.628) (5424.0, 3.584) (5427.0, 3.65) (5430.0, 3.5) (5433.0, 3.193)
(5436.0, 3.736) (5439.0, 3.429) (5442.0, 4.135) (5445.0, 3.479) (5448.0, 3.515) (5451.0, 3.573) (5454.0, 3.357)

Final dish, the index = -0.9 A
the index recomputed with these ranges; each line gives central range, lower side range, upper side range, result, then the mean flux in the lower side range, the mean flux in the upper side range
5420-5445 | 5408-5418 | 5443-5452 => 0.4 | 3.81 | 3.55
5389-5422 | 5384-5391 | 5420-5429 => 0.3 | 3.72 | 3.61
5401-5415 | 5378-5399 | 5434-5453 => 0.3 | 3.69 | 3.63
